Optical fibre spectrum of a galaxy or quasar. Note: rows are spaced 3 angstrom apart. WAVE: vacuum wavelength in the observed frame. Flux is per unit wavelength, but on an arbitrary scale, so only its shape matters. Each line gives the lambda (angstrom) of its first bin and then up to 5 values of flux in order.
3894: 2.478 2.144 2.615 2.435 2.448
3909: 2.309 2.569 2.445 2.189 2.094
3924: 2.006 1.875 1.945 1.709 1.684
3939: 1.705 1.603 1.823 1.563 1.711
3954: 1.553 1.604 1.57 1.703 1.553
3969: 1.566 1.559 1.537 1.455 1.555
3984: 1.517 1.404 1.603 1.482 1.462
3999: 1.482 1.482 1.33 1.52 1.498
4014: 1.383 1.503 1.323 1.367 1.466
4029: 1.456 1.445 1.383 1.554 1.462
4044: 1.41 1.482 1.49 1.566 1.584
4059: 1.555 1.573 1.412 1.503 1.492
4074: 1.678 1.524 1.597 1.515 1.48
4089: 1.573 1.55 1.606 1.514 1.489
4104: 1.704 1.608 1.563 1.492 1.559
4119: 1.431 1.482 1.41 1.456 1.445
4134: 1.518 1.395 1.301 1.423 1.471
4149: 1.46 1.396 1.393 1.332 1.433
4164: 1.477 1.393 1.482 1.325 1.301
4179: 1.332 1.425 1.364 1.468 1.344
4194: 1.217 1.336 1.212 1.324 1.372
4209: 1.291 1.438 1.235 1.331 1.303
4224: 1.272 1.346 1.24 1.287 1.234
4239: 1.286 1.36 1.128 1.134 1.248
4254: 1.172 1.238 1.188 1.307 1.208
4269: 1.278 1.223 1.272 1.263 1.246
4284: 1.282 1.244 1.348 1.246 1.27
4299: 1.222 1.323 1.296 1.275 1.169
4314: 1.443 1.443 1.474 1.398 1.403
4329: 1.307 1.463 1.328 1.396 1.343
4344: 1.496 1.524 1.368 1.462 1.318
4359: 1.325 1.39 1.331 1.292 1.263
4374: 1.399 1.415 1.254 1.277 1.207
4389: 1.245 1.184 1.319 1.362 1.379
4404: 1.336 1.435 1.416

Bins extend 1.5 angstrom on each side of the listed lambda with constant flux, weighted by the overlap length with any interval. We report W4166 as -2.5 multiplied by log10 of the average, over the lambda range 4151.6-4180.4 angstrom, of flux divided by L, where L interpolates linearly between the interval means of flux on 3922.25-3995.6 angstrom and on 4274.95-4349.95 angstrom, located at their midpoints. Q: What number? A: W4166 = 0.06 mag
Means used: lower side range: 1.64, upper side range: 1.34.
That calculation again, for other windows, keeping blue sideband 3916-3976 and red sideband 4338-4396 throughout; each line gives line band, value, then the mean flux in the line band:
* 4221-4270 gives 0.17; 1.25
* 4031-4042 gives 0.13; 1.46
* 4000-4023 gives 0.17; 1.43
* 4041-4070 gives 0.09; 1.51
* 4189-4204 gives 0.16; 1.29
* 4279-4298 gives 0.11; 1.27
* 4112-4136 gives 0.07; 1.47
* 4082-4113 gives 0.02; 1.56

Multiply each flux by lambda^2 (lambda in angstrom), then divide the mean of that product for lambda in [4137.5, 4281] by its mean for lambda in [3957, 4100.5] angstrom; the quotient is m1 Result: 0.95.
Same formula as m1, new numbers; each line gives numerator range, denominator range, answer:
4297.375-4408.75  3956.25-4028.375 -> 1.07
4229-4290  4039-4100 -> 0.89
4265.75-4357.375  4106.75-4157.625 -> 1.00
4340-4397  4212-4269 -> 1.13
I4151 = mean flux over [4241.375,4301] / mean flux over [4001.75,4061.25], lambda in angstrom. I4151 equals 0.85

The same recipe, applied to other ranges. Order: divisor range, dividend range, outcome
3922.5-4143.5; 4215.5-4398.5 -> 0.85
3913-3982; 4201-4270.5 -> 0.73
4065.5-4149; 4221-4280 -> 0.83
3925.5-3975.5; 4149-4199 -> 0.83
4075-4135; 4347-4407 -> 0.87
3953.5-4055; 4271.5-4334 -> 0.88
